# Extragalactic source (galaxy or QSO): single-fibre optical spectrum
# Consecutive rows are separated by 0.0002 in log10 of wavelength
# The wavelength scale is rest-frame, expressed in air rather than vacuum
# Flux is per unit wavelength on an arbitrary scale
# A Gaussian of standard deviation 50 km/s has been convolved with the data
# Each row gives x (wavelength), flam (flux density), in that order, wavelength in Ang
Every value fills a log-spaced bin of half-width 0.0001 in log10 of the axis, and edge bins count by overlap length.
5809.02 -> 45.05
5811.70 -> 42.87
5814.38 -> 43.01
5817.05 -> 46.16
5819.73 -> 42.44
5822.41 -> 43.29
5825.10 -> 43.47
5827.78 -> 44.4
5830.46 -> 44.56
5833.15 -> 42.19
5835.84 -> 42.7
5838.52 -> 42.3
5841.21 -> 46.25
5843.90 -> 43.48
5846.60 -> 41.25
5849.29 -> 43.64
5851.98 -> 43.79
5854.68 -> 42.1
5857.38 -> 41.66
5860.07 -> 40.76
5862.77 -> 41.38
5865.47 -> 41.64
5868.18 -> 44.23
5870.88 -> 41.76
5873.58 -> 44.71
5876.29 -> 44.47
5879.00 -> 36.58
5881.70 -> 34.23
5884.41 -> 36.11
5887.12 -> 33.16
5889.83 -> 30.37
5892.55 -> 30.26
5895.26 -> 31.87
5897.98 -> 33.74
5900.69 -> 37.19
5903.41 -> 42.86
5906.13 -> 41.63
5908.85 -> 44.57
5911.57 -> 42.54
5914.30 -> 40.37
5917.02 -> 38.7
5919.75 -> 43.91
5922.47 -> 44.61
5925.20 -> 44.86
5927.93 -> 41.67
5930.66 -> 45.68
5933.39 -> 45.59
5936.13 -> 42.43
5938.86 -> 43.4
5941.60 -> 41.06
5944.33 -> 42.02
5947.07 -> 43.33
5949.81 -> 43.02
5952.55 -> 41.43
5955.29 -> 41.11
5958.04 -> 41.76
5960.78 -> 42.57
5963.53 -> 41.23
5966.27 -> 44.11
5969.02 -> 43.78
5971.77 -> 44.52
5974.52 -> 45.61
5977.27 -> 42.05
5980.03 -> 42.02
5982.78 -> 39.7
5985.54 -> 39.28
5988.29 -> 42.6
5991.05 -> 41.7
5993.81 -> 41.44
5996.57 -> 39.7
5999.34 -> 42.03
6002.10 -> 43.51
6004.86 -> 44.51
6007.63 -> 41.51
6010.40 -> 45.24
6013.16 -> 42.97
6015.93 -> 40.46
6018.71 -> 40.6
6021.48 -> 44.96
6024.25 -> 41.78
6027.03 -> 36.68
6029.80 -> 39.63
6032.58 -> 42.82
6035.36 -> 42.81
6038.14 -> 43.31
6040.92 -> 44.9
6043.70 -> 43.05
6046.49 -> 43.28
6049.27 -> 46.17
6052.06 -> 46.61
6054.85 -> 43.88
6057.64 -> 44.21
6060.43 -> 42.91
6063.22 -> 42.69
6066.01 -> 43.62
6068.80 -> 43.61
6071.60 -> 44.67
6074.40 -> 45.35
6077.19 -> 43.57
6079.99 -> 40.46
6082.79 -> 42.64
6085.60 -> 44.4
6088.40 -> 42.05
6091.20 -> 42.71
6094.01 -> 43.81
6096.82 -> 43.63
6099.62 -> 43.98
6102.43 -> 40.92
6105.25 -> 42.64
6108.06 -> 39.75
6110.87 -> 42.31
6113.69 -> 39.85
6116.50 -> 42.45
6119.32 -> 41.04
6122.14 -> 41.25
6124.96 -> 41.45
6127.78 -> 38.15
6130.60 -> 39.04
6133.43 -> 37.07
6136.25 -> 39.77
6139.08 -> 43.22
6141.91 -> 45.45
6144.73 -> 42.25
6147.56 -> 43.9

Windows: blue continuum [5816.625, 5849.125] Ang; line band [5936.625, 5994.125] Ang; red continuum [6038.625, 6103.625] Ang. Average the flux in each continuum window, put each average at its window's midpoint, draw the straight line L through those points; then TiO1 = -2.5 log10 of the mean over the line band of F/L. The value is 0.032 mag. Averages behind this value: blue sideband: 43.5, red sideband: 43.6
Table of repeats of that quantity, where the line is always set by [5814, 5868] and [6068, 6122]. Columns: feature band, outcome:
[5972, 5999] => 0.03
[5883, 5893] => 0.30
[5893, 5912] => 0.11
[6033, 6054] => -0.04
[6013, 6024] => 0.02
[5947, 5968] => 0.01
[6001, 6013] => -0.02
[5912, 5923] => 0.03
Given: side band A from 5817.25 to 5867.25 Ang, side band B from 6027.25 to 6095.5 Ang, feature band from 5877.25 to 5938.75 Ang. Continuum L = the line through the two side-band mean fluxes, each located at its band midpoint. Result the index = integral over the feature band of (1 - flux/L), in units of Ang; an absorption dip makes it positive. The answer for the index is 5.3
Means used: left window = 42.9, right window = 43.3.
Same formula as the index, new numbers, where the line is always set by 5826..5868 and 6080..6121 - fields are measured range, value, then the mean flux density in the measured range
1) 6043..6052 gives -0.5 Ang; 44.6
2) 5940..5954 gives 0.1 Ang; 42.2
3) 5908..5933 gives -0.2 Ang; 43.1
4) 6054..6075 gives -0.7 Ang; 43.8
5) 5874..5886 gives 1.3 Ang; 38.3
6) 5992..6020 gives 0.2 Ang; 42.2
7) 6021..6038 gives 0.4 Ang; 41.4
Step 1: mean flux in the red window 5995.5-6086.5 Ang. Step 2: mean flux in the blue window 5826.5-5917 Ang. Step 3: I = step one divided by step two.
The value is 1.07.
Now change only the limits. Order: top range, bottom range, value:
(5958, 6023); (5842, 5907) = 1.08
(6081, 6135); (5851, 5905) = 1.08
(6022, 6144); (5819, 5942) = 1.03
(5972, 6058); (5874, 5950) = 1.06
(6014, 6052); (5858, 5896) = 1.11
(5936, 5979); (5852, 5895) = 1.10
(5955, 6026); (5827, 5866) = 0.99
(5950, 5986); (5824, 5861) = 0.98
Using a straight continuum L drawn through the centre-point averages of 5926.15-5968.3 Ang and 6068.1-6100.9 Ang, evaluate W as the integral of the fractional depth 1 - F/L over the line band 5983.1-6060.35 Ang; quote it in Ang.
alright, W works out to 1.0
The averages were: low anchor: 42.7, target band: 42.5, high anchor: 43.4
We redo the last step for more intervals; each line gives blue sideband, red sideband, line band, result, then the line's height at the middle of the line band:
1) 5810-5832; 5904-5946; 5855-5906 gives 5.8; 43.3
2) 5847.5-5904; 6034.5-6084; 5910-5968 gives -3.0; 40.5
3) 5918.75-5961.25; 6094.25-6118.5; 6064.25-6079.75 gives -0.6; 42.2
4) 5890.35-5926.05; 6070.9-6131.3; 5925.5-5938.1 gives -1.3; 39.8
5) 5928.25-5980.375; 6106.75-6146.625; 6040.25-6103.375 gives -3.0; 41.6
